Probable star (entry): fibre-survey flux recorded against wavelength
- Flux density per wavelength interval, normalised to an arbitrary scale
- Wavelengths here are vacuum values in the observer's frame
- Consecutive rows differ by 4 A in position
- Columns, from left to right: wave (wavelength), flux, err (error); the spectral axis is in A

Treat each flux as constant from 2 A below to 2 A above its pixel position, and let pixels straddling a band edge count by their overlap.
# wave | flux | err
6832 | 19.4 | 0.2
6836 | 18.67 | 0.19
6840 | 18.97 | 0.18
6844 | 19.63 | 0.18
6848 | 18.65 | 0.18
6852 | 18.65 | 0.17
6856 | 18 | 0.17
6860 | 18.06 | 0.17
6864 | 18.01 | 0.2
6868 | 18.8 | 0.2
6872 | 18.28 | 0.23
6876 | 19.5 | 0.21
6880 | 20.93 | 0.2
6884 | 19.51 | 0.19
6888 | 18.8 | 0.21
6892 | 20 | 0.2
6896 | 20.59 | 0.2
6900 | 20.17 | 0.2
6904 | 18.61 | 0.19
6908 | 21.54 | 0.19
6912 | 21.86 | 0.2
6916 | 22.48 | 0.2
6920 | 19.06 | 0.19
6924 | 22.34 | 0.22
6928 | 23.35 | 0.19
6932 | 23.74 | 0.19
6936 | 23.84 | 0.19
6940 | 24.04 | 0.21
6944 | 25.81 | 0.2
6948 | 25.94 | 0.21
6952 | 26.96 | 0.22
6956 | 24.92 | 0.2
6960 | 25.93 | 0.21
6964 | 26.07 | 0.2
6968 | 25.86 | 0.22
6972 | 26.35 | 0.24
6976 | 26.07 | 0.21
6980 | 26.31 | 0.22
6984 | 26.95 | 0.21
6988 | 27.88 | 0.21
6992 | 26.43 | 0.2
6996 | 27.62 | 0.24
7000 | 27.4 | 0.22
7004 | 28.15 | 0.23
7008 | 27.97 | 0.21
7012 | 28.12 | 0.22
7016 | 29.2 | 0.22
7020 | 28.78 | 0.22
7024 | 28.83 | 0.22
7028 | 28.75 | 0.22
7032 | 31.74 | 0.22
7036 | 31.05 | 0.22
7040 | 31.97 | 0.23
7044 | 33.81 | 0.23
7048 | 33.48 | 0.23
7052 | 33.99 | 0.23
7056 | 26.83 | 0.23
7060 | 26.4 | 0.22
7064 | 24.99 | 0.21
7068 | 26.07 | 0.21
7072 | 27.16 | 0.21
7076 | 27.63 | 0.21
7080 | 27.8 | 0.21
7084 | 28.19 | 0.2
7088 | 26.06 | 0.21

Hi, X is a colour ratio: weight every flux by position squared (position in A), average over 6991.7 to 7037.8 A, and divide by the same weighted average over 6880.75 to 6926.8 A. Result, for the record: 1.4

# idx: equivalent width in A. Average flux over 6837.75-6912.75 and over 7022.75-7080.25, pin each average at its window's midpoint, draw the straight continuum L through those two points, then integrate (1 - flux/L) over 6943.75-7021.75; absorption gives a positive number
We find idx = -4.5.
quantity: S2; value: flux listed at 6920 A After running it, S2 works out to 19.06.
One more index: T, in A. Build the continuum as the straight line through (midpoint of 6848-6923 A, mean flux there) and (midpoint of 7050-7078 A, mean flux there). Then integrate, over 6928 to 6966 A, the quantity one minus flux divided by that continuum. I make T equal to -4.7 A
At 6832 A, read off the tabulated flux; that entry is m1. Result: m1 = 19.4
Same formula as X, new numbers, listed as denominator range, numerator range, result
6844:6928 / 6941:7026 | 1.40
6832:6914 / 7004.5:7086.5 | 1.58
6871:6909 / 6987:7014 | 1.44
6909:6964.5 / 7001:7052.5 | 1.30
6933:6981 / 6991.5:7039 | 1.14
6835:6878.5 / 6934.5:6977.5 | 1.41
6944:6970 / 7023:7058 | 1.23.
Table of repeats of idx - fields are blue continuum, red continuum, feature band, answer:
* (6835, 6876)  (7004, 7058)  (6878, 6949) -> 2.3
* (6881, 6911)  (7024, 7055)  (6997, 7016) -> 0.7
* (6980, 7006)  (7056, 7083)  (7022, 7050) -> -4.5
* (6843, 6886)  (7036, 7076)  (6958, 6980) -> -1.3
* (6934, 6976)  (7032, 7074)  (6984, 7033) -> -0.8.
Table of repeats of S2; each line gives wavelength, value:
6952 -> 26.96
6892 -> 20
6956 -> 24.92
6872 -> 18.28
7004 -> 28.15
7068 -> 26.07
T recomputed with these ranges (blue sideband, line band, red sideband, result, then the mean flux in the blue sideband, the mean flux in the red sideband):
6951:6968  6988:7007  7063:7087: -0.88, 25.9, 27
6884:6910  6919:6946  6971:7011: -0.77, 19.9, 27.2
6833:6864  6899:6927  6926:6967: 2.33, 18.6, 25.1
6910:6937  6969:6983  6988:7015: -0.18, 22.3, 27.7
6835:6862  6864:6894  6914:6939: 1.28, 18.7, 22.5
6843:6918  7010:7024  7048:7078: -1.54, 19.6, 28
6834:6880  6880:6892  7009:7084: 0.45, 18.8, 29.2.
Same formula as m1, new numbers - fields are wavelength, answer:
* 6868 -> 18.8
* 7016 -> 29.2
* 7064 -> 24.99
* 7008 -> 27.97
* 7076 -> 27.63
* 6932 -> 23.74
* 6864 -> 18.01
